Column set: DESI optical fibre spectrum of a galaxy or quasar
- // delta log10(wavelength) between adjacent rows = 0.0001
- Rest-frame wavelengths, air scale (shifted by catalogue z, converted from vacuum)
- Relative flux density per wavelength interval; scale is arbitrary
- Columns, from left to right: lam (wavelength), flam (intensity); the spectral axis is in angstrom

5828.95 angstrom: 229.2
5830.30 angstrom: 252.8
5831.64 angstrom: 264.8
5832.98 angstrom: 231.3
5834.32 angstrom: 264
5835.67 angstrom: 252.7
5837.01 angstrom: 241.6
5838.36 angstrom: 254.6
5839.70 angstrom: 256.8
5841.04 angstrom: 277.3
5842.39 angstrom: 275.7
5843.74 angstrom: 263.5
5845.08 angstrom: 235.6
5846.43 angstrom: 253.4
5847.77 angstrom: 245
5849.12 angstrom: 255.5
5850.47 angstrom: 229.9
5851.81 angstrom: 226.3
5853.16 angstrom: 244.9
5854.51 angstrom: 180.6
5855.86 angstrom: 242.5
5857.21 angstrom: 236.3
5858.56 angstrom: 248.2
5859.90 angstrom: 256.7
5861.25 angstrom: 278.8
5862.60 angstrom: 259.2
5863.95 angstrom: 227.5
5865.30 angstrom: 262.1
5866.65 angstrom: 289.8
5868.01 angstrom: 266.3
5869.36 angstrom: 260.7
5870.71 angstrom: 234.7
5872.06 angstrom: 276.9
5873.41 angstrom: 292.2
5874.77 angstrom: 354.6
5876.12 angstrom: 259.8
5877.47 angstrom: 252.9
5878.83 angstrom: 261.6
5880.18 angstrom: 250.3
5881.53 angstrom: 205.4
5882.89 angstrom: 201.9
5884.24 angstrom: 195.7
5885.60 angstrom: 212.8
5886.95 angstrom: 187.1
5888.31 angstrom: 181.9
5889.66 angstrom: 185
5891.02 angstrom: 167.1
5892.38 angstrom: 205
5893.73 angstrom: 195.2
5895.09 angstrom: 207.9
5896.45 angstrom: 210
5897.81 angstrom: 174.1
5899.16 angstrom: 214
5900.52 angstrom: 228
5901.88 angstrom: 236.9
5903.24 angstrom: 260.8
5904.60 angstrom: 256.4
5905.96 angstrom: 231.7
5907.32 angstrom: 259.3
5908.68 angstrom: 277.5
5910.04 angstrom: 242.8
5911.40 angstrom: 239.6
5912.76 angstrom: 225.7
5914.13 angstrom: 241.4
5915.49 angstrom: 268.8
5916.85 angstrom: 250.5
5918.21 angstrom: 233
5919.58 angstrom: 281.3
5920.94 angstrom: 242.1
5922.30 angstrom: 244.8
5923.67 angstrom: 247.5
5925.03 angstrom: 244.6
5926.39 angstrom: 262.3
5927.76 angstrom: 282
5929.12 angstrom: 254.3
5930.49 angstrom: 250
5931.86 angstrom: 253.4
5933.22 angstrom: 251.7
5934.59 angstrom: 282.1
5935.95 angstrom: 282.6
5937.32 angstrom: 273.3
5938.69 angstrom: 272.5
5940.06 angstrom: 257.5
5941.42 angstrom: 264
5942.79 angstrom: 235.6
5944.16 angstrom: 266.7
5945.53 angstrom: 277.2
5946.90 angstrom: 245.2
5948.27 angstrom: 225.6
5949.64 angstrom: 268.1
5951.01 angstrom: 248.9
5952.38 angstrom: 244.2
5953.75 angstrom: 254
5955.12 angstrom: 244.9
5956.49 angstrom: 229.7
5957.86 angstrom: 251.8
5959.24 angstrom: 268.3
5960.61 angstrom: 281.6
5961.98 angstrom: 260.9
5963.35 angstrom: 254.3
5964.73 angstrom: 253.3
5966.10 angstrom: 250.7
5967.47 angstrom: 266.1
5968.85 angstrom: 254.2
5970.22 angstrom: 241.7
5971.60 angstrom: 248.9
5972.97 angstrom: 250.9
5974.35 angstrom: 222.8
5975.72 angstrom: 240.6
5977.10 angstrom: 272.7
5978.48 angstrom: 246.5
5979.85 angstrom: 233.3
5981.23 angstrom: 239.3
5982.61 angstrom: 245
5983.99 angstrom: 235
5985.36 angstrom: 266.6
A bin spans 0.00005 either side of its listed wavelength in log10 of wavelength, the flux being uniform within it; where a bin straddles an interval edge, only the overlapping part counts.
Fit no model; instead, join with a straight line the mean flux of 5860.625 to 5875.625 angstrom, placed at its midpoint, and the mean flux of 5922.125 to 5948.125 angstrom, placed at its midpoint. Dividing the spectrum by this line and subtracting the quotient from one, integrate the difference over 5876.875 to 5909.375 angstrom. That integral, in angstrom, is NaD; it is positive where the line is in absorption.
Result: 5.9 angstrom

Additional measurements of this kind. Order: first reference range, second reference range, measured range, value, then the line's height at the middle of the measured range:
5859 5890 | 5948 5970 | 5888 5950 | 1.90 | 250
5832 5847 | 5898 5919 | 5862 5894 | 1.45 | 248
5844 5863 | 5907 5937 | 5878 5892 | 2.43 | 249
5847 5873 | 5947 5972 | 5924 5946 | -0.97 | 252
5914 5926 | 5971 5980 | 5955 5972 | -0.53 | 247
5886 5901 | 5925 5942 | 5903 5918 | -1.65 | 225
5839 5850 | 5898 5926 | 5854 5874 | -0.06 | 254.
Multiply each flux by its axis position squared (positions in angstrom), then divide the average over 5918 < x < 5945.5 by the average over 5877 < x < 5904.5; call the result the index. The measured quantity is 1.2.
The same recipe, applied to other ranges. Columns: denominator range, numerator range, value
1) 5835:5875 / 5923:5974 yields 1.04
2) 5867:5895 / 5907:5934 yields 1.10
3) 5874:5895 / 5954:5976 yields 1.17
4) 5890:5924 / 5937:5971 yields 1.11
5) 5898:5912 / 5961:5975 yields 1.06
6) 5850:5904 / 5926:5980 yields 1.12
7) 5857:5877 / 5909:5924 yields 0.94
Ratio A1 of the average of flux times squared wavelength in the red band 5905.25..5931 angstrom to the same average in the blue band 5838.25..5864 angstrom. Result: 1.04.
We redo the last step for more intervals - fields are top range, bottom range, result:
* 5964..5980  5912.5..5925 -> 1.02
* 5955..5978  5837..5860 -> 1.07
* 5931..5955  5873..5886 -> 1.06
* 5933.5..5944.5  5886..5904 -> 1.32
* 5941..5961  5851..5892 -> 1.09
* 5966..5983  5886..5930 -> 1.09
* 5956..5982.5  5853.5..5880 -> 1.00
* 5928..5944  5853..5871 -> 1.08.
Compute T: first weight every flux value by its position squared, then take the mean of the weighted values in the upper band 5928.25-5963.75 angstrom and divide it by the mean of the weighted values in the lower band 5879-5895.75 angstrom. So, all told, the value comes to 1.30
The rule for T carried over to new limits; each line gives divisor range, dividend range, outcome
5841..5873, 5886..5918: 0.91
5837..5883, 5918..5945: 1.05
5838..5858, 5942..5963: 1.07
